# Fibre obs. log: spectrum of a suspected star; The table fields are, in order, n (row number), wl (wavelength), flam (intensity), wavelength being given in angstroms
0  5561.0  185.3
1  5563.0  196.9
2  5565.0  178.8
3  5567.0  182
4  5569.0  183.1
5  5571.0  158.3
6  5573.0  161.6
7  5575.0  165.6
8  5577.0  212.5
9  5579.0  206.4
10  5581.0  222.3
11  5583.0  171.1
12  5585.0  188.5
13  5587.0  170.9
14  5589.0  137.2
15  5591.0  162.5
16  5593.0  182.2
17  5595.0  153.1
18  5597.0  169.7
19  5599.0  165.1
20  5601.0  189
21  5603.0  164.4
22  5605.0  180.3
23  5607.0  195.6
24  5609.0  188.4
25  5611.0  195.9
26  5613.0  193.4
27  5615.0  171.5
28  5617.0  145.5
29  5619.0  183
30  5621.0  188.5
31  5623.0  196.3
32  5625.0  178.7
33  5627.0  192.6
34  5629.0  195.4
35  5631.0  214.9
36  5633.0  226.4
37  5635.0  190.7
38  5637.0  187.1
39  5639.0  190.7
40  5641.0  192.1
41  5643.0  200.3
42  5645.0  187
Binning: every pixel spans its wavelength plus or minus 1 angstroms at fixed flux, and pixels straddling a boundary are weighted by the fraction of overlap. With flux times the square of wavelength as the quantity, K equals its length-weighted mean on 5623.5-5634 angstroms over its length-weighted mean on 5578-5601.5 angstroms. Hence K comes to 1.2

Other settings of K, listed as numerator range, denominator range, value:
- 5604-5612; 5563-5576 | 1.11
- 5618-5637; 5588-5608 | 1.16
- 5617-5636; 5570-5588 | 1.07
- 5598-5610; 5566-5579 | 1.02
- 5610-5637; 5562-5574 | 1.10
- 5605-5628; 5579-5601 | 1.07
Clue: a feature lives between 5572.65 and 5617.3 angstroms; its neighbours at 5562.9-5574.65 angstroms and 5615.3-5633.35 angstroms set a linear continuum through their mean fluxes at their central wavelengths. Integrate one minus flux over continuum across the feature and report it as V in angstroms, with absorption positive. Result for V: 0.7 angstroms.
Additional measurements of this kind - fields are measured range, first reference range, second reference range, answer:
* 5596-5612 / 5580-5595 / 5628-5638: 0.4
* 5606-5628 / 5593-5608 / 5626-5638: 0.4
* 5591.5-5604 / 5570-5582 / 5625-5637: 1.5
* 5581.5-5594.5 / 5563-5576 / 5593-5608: 0.3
